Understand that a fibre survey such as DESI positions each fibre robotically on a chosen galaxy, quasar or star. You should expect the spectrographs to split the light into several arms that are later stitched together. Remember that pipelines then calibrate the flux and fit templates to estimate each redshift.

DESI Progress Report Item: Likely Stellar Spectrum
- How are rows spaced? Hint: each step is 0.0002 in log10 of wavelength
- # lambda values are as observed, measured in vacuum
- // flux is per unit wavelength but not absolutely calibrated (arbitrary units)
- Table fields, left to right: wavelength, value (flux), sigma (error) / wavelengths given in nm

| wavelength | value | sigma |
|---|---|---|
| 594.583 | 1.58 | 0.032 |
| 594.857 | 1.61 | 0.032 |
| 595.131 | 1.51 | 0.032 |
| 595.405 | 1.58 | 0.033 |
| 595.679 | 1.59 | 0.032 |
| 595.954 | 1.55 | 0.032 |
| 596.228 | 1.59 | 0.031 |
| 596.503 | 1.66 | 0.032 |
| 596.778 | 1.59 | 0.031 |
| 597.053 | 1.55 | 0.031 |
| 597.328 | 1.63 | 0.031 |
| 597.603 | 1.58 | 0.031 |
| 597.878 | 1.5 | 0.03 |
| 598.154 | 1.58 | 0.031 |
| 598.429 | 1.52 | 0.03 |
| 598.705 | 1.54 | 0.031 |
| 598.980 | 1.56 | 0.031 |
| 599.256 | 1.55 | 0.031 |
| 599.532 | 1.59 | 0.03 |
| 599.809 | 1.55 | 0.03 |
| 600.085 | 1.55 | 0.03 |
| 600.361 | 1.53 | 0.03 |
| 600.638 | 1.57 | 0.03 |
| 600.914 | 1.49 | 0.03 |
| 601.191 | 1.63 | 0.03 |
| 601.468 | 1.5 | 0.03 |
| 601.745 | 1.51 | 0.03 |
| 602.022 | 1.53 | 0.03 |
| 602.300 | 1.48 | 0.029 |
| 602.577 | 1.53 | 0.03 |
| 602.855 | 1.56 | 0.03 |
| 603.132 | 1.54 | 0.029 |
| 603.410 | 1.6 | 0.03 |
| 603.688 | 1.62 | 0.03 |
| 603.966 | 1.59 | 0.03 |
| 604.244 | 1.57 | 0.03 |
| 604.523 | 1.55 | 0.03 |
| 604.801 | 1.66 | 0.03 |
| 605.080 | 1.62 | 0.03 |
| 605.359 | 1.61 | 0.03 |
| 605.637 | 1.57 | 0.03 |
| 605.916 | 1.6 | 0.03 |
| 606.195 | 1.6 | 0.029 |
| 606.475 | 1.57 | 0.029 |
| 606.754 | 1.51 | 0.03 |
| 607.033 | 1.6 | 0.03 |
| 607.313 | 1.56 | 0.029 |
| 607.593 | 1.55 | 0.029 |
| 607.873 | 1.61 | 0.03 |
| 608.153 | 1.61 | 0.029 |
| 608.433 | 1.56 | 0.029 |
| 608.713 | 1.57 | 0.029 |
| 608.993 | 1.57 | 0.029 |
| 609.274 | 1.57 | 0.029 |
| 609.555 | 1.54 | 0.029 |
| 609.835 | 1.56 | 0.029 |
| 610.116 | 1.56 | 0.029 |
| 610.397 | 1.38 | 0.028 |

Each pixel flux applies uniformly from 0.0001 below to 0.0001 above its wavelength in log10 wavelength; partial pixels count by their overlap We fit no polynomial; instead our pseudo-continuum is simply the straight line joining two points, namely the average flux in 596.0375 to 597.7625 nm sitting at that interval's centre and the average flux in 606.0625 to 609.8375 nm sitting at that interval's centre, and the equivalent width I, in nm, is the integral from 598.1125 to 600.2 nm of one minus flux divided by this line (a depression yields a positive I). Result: 0.05 nm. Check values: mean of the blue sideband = 1.6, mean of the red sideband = 1.57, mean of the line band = 1.55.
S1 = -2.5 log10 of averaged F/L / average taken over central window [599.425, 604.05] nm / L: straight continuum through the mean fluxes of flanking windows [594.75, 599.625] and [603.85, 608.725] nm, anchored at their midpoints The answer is 0.02 mag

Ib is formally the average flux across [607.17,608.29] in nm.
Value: 1.58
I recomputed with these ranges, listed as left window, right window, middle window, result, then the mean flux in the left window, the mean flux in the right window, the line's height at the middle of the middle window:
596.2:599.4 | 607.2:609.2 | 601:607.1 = 0.016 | 1.57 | 1.58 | 1.57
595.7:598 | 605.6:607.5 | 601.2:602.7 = 0.054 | 1.58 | 1.57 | 1.58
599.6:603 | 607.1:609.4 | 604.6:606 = -0.045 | 1.54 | 1.58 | 1.56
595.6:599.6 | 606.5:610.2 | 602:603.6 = 0.027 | 1.57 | 1.57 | 1.57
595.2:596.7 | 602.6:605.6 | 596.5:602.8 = 0.153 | 1.59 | 1.59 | 1.59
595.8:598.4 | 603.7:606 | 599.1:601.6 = 0.055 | 1.58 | 1.6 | 1.59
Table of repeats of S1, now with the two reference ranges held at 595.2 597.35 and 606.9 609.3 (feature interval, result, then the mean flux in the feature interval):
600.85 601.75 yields 0.03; 1.54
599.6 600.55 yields 0.03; 1.55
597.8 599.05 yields 0.03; 1.54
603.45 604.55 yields 0.00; 1.59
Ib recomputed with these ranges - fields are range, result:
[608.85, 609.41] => 1.57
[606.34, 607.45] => 1.56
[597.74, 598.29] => 1.54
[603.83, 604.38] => 1.58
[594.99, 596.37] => 1.56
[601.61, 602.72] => 1.51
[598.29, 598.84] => 1.53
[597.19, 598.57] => 1.56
